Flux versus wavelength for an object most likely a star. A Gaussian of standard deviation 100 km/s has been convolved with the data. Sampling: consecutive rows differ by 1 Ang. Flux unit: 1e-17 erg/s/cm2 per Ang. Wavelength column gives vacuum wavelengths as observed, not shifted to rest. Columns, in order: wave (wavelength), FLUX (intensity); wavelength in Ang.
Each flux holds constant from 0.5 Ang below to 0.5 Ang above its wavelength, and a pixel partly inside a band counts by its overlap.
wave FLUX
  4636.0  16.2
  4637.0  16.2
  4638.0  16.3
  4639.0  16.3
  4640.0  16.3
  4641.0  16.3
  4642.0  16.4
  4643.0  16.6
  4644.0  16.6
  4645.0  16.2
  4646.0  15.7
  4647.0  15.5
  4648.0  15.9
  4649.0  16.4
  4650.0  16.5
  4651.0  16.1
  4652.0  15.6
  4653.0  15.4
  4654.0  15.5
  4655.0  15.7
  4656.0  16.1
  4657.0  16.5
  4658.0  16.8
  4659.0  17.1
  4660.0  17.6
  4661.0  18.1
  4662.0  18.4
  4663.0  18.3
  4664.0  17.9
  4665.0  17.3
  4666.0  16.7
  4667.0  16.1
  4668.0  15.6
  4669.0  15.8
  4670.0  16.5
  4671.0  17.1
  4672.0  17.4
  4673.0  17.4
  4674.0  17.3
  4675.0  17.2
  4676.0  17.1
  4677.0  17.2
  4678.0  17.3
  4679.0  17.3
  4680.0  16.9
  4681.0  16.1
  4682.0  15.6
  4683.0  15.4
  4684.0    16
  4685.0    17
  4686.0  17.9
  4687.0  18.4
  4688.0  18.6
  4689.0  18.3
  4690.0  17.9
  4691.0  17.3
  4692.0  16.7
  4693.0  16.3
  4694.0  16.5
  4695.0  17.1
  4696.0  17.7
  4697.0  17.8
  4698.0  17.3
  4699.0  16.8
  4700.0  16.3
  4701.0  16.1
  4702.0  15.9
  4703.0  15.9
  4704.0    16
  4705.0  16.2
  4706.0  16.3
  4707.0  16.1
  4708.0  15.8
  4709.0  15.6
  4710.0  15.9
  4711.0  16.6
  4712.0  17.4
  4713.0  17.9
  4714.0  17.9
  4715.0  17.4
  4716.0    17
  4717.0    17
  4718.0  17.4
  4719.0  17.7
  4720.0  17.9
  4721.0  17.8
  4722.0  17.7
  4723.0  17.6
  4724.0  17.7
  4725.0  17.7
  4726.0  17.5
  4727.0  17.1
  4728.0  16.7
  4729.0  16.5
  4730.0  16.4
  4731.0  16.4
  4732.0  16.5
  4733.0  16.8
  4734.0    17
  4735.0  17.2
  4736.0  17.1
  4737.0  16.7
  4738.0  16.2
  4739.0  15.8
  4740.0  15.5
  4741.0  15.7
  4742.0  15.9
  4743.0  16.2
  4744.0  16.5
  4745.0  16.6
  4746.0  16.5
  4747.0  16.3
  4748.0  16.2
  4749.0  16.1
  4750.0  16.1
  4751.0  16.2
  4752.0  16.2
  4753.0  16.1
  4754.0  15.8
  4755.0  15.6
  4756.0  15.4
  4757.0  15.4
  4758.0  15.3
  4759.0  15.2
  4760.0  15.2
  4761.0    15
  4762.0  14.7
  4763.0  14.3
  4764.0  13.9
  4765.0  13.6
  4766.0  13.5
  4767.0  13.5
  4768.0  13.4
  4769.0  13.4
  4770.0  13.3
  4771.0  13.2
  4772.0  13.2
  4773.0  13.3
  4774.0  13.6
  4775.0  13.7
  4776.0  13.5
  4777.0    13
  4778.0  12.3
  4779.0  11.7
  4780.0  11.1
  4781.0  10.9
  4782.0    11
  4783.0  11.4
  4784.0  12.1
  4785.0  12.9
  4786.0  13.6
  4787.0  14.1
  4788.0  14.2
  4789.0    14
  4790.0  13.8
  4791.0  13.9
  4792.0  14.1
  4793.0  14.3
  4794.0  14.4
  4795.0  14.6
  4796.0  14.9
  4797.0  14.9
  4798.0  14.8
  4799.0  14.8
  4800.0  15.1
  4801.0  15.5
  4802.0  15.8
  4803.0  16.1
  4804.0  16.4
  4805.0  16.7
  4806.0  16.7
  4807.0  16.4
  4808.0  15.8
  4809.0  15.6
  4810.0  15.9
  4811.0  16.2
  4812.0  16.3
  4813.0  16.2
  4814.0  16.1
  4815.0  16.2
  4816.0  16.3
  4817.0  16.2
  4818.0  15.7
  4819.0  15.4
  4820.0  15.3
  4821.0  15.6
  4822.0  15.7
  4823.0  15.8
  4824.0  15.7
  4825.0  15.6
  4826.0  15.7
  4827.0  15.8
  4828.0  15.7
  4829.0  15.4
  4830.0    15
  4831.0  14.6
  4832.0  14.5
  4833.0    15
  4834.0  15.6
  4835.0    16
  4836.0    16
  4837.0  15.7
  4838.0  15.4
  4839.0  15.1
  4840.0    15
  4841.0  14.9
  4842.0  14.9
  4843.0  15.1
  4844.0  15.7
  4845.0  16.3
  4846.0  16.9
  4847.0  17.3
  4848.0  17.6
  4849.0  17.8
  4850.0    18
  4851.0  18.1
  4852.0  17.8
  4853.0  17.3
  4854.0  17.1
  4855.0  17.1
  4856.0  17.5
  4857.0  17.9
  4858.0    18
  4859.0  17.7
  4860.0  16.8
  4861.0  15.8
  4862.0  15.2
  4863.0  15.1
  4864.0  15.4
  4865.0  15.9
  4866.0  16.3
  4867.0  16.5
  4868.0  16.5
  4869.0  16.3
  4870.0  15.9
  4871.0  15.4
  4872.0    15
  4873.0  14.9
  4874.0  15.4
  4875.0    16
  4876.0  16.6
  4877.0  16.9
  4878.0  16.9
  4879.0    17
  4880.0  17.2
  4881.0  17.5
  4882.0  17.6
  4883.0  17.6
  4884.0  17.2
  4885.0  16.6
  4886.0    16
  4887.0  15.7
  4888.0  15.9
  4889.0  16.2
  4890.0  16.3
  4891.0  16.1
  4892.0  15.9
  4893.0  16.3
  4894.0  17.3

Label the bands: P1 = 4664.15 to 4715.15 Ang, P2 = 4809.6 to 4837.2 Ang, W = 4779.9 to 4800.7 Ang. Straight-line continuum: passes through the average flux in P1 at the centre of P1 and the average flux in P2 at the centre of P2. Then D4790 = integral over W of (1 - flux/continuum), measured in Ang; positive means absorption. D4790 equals 3.0 Ang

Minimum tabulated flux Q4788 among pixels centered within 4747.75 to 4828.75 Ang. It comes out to 10.9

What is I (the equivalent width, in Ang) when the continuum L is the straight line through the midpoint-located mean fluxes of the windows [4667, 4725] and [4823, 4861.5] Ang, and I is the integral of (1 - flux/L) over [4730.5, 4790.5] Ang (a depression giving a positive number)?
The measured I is 7.2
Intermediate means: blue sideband 16.9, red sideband 16.2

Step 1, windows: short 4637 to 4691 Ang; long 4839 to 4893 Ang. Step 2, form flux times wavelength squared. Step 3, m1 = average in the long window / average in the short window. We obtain 1.1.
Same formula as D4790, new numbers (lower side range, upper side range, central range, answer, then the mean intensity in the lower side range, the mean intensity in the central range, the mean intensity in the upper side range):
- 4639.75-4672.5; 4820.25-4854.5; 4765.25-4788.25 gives 4.7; 16.5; 12.9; 16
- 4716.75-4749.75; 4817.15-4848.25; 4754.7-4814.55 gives 6.8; 16.8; 14.3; 15.6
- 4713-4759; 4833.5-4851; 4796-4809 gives 0.5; 16.6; 15.7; 16.1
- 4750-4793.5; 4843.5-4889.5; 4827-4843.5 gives 0.5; 13.8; 15.3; 16.6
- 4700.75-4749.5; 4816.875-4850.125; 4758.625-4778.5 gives 3.1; 16.7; 13.7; 15.7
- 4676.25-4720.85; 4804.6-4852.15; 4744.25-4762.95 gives 0.9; 16.9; 15.7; 15.9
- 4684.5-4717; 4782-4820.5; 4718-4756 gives -0.9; 16.9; 16.6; 15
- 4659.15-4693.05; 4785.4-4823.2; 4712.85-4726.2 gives -0.9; 17.1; 17.6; 15.3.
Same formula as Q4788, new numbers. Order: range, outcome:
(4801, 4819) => 15.4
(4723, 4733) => 16.4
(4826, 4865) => 14.5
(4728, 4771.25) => 13.2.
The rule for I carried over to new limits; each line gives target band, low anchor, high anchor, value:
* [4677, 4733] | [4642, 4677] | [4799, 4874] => -1.53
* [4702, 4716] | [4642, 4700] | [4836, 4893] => 0.18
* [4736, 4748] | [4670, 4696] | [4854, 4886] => 0.49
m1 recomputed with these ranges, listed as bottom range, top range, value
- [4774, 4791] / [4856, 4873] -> 1.31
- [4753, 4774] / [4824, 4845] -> 1.10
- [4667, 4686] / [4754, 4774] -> 0.89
